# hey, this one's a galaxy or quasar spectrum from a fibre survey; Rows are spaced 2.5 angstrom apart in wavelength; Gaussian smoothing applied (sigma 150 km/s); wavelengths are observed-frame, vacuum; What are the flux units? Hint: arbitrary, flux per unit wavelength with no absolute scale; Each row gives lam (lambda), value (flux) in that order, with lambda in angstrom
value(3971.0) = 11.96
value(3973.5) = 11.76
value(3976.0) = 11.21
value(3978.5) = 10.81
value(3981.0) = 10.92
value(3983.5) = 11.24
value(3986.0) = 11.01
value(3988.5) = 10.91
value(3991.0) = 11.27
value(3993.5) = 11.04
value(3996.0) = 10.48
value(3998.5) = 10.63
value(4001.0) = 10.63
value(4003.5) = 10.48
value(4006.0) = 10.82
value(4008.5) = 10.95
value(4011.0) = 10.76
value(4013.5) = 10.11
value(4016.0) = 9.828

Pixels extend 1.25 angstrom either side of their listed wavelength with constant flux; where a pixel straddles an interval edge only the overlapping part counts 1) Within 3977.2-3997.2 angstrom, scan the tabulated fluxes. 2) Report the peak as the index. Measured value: 11.27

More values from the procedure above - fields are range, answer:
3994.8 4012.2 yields 10.95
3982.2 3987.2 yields 11.24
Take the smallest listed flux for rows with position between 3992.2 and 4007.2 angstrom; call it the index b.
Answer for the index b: 10.48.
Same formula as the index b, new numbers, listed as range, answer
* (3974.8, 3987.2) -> 10.81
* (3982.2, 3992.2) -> 10.91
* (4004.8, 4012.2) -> 10.76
